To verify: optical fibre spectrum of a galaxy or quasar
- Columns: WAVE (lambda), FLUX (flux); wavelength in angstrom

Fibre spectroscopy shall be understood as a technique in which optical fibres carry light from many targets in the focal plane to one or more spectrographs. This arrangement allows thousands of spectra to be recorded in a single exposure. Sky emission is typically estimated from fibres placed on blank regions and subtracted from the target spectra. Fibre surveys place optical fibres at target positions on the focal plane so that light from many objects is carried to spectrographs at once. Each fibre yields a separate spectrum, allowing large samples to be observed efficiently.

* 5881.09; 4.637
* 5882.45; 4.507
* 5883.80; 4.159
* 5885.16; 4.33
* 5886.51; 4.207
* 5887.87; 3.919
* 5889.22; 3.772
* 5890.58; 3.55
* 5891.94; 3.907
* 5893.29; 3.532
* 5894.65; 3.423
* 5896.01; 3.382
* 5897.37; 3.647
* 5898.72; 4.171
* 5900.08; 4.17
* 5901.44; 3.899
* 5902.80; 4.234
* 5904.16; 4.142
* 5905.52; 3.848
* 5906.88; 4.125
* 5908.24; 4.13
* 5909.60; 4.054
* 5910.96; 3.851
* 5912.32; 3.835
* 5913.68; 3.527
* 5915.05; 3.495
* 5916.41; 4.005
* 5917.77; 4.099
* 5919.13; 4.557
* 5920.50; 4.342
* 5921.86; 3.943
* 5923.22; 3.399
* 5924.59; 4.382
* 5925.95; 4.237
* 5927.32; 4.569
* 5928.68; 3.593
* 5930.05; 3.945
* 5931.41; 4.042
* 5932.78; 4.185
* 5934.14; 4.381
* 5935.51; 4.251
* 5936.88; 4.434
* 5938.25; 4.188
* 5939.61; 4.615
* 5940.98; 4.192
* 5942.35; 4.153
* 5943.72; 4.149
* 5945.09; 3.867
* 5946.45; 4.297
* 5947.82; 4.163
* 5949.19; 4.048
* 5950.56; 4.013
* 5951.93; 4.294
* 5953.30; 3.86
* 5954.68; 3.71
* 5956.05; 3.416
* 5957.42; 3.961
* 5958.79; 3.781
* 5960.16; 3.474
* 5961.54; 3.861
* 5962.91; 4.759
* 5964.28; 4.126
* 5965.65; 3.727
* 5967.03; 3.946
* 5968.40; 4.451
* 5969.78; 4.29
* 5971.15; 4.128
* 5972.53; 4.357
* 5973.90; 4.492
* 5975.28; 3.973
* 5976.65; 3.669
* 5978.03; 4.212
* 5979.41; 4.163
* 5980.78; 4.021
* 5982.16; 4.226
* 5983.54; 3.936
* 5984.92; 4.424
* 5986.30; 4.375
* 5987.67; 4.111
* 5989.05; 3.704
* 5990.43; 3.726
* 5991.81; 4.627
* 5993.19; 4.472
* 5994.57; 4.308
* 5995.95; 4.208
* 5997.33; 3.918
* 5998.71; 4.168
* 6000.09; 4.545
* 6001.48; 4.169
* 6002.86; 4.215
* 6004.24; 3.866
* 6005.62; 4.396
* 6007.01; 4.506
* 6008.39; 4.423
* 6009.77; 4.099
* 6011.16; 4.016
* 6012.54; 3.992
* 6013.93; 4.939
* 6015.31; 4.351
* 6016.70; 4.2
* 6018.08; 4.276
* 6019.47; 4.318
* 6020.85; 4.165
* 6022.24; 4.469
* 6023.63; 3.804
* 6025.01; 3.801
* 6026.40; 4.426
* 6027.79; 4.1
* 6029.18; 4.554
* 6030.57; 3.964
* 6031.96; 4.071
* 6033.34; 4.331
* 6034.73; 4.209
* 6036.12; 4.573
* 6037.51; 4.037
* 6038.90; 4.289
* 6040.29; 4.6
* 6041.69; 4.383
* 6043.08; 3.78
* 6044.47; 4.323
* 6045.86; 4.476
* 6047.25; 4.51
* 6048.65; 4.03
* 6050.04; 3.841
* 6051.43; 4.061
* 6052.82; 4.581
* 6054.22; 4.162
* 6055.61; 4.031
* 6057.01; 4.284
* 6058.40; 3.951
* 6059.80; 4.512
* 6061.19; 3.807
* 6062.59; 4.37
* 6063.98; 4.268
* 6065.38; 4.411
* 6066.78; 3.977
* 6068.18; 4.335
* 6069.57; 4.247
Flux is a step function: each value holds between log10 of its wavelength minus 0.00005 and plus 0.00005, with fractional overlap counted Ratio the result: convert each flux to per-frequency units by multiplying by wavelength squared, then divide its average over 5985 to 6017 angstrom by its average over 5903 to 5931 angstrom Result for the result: 1.1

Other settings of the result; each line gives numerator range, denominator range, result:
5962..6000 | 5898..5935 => 1.05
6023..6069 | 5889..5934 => 1.12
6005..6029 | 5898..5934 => 1.09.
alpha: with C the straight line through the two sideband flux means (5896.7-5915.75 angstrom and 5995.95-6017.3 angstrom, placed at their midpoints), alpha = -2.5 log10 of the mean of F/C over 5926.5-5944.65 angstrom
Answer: -0.045 mag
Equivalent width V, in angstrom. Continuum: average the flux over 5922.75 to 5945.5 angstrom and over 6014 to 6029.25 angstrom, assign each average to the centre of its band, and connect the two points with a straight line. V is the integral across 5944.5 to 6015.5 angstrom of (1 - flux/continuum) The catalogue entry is 1.2 angstrom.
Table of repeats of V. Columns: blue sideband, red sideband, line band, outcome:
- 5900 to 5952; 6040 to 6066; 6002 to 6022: -0.44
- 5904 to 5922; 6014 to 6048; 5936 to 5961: 0.24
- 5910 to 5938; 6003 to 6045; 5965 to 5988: 0.03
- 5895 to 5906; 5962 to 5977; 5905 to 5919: 0.15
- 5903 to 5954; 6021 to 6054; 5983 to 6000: -0.06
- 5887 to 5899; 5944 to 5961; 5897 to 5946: -3.61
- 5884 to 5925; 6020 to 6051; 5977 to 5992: -0.03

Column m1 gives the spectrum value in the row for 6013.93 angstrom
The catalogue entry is 4.939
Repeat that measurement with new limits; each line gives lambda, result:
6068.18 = 4.335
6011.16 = 4.016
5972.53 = 4.357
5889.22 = 3.772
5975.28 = 3.973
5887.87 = 3.919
